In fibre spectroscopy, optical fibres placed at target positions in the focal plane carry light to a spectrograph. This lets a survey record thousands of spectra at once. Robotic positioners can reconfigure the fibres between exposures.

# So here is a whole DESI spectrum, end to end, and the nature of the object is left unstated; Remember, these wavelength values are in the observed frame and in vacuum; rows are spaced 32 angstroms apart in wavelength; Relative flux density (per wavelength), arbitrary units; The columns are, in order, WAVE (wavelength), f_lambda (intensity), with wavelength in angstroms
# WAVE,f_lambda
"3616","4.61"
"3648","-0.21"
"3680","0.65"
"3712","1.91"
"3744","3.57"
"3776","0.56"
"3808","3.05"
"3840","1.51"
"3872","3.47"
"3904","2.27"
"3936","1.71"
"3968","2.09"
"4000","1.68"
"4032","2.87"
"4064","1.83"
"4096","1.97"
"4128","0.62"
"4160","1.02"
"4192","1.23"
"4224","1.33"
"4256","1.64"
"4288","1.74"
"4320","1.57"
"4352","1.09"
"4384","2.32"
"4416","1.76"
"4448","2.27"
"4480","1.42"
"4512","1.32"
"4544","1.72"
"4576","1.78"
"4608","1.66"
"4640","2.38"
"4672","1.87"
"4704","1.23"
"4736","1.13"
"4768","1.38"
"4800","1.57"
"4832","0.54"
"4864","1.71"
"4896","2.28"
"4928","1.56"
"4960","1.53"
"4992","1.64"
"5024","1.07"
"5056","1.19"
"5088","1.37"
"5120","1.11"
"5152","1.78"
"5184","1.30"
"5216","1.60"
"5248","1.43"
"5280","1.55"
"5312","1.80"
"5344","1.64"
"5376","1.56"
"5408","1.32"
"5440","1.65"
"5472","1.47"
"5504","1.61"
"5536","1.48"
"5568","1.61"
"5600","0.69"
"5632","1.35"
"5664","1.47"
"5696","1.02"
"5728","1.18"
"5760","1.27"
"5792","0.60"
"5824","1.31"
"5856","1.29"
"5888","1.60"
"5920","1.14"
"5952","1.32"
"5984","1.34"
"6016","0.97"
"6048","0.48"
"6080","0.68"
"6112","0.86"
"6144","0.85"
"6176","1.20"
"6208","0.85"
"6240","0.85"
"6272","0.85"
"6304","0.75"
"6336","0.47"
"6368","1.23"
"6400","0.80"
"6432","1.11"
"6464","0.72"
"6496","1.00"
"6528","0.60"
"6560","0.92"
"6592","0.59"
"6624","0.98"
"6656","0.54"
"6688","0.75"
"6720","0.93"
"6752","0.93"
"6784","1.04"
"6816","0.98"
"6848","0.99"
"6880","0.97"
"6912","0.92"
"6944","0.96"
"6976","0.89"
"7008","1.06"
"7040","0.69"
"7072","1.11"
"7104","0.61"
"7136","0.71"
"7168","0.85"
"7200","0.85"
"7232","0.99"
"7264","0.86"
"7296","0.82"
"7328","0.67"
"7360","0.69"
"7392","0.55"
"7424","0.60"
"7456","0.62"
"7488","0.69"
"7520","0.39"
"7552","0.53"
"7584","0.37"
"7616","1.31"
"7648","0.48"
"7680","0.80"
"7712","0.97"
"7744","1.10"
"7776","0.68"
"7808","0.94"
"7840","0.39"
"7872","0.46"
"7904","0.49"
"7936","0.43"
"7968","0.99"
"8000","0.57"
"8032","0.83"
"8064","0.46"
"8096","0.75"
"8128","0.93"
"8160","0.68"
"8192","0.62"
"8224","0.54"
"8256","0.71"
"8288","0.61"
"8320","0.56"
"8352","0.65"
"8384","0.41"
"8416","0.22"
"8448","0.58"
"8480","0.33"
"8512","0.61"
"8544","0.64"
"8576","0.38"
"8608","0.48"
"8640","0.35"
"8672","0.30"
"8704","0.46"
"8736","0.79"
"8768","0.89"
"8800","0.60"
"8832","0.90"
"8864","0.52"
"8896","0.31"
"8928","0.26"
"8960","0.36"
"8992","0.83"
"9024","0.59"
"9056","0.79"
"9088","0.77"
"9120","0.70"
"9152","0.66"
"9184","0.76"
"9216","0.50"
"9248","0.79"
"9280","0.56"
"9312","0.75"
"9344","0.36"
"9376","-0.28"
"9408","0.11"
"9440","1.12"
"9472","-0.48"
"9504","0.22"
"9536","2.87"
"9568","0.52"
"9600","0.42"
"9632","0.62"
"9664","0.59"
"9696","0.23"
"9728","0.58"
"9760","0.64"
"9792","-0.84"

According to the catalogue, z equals 1.55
